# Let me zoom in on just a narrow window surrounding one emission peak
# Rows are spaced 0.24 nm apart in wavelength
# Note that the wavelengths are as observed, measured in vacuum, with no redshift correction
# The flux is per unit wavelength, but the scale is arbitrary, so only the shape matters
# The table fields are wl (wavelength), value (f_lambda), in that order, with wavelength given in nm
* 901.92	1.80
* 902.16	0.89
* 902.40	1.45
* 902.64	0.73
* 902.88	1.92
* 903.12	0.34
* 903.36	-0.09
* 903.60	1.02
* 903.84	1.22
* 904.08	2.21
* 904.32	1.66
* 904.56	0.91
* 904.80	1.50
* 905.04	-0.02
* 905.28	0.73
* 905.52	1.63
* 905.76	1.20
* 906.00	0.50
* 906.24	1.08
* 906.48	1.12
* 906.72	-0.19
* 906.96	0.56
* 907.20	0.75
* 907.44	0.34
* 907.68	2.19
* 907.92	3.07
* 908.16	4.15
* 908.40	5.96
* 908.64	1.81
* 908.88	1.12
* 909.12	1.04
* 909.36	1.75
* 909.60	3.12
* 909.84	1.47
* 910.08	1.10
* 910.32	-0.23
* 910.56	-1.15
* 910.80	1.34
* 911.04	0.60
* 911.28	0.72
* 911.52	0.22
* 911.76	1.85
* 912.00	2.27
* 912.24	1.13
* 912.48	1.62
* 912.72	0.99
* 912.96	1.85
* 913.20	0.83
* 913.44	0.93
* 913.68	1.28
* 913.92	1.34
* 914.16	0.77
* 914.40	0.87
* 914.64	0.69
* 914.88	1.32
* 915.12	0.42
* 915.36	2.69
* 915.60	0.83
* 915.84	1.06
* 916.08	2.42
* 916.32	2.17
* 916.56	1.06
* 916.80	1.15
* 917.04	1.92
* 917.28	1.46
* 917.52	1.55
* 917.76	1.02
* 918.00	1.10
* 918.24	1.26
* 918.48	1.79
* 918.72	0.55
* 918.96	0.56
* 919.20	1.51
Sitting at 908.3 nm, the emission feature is [O III] 5007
